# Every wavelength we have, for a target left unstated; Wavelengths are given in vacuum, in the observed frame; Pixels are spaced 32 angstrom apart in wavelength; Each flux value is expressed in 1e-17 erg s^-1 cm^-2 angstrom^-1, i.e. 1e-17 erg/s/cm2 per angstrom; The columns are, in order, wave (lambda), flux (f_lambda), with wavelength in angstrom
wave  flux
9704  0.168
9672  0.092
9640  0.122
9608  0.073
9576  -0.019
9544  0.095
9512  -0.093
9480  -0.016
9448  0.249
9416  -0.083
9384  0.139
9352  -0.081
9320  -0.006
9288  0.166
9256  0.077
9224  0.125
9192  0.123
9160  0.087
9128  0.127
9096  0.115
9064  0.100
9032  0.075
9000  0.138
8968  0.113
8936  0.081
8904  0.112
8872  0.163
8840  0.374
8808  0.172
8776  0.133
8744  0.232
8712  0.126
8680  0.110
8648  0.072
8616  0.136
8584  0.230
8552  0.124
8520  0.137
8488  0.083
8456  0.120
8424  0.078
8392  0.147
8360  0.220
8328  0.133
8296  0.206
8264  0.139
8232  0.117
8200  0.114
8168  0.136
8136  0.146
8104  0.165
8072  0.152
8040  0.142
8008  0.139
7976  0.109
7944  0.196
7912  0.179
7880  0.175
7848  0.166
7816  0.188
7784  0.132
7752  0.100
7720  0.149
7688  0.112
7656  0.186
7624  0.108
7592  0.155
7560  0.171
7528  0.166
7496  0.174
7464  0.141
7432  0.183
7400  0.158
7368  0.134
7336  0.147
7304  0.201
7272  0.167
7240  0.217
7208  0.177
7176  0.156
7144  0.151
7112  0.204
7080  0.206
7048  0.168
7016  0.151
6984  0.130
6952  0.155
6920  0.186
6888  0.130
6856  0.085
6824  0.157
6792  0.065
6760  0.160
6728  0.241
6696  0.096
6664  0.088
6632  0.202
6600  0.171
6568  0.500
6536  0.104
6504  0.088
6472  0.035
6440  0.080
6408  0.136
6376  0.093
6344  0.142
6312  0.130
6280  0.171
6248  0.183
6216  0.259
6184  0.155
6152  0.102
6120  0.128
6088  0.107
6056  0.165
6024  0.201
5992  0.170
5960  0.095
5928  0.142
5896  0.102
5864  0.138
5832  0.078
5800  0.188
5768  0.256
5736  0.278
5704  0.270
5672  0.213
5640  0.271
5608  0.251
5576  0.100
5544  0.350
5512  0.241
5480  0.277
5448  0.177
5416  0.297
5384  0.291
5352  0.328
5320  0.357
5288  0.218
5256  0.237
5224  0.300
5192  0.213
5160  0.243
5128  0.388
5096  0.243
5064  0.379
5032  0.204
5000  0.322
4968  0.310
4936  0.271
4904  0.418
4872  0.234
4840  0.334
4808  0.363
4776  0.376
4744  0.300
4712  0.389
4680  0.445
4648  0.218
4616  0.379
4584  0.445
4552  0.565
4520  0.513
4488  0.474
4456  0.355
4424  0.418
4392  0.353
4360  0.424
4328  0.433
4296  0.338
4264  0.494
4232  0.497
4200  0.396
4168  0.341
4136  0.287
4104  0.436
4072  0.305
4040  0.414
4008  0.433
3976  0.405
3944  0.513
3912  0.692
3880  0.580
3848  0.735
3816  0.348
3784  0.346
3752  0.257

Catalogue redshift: 0.764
